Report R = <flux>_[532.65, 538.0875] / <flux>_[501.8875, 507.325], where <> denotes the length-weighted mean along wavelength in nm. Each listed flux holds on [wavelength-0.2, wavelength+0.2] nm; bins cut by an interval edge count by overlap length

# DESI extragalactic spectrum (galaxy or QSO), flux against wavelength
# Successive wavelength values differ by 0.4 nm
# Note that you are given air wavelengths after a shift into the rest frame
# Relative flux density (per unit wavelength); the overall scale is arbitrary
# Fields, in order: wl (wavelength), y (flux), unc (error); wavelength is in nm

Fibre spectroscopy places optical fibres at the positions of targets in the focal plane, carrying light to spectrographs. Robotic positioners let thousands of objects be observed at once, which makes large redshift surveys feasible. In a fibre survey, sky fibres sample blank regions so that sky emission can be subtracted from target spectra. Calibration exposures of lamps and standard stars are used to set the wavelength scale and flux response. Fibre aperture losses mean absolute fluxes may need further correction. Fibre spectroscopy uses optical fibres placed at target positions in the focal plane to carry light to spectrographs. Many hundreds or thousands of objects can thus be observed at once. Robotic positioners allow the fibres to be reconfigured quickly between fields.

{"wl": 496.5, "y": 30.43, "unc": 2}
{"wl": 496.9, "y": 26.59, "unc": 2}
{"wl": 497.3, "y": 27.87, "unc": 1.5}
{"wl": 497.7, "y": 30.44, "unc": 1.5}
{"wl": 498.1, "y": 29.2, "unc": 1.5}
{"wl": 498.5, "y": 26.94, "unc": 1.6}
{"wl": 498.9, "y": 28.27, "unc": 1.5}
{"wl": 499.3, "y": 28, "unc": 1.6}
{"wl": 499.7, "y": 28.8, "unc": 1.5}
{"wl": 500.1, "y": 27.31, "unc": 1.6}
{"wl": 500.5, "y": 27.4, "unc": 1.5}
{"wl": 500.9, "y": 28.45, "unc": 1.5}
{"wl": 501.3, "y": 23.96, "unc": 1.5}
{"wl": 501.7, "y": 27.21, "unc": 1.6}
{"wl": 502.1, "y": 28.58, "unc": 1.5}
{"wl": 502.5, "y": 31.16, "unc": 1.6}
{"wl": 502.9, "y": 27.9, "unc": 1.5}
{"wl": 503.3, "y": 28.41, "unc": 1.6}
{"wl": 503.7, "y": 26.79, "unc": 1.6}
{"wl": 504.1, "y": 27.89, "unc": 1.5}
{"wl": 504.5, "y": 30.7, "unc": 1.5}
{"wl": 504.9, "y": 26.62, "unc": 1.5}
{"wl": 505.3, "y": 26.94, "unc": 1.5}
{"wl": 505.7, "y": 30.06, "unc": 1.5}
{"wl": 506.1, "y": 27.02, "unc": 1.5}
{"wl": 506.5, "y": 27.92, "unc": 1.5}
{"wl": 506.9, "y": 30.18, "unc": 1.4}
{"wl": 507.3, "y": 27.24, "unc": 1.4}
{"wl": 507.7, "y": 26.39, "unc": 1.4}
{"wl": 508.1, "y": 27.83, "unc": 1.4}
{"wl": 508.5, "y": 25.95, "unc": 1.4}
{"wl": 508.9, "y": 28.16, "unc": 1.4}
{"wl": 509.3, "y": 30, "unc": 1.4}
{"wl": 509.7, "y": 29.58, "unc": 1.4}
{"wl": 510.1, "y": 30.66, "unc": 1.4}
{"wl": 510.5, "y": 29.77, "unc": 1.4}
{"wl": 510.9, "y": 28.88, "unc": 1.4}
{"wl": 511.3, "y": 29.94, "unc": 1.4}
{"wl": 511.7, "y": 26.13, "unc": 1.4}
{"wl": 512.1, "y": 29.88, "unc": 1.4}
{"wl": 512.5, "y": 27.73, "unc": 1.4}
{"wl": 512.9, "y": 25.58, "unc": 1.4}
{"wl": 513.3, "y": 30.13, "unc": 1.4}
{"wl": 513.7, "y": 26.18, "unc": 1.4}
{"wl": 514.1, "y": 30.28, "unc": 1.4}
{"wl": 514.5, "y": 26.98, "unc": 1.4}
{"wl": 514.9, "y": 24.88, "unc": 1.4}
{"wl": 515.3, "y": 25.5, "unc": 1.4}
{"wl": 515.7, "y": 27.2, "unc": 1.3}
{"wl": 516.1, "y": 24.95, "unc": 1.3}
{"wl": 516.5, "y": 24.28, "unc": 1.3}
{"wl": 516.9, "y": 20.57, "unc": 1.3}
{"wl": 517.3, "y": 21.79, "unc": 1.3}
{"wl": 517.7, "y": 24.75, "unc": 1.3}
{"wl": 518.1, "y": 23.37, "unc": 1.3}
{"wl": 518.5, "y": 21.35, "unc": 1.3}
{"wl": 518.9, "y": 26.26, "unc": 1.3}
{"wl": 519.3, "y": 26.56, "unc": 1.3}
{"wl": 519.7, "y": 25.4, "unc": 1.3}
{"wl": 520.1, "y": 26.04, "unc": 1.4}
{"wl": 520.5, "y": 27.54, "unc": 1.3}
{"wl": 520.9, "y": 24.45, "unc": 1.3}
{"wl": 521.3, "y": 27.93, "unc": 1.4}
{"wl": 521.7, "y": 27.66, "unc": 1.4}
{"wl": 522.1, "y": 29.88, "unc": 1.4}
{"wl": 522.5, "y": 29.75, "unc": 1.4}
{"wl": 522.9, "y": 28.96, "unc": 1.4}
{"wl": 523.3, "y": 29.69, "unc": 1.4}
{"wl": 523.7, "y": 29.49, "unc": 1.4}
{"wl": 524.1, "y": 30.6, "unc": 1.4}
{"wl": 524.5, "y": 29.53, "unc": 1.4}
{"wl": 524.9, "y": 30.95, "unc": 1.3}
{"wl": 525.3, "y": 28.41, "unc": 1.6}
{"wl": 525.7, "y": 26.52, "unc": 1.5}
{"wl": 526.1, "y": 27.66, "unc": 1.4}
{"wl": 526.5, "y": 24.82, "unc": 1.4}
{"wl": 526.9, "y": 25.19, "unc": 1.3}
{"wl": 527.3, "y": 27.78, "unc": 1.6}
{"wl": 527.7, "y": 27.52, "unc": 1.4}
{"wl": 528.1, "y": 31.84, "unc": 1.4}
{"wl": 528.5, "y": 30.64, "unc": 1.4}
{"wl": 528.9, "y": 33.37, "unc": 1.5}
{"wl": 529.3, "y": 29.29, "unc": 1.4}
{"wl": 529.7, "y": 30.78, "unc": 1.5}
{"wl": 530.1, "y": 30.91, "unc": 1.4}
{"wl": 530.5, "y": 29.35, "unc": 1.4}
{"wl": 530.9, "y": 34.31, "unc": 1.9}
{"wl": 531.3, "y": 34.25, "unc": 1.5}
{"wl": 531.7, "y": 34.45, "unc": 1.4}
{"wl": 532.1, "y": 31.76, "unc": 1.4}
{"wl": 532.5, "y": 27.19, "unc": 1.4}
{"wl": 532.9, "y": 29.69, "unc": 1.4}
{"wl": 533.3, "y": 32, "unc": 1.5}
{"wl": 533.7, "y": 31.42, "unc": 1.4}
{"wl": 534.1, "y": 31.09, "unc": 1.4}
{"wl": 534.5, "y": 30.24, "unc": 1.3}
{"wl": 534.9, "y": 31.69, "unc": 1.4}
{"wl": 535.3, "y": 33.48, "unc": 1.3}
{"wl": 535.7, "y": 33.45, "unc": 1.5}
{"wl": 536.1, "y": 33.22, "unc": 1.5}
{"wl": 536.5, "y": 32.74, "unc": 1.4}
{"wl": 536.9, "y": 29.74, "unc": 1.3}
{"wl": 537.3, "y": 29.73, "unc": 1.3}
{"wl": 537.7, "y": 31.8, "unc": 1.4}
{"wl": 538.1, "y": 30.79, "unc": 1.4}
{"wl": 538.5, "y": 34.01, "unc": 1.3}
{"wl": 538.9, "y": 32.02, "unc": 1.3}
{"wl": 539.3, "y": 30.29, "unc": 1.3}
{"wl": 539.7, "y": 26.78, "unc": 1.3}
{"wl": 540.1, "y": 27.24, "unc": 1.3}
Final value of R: 1.11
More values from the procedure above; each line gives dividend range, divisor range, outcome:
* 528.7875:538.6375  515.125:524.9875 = 1.19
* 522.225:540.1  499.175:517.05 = 1.10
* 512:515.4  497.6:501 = 0.97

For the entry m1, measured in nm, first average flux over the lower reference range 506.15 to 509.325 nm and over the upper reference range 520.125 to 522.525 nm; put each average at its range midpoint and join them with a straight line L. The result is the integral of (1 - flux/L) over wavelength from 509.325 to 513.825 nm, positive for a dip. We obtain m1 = -0.15 nm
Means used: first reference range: 27.8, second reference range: 27.6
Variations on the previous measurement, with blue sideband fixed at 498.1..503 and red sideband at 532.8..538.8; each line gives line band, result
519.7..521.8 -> 0.246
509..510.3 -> -0.048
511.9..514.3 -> 0.078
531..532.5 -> -0.069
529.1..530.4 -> 0.034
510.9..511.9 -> 0.029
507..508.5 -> 0.077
